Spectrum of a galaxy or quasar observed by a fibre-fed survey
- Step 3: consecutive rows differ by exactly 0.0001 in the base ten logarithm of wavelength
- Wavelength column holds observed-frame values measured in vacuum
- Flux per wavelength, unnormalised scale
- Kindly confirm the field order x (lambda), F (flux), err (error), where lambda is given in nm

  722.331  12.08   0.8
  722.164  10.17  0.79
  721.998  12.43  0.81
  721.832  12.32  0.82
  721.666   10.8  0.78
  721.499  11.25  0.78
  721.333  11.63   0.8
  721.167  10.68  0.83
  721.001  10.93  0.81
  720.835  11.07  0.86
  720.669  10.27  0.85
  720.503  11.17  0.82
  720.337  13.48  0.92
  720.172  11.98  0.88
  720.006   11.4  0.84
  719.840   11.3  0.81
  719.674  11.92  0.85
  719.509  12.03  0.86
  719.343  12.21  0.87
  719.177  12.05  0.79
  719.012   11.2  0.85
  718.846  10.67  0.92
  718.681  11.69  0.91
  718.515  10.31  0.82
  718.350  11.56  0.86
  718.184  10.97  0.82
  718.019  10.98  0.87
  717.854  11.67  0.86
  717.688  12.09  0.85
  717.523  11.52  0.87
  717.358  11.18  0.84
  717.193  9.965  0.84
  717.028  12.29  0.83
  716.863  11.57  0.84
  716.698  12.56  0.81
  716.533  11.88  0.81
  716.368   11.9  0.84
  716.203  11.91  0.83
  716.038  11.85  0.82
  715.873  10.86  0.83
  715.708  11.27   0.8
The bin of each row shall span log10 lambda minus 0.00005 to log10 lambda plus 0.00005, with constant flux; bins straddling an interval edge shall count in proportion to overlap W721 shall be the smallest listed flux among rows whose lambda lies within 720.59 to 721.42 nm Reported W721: 10.27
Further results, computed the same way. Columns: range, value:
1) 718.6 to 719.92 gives 10.67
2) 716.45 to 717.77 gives 9.965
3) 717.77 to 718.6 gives 10.31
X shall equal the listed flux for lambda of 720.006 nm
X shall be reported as 11.4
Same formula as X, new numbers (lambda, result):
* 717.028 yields 12.29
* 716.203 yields 11.91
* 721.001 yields 10.93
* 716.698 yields 12.56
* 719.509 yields 12.03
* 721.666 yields 10.8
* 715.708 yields 11.27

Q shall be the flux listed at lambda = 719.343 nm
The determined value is 12.21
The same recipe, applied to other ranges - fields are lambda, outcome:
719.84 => 11.3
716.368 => 11.9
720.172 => 11.98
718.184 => 10.97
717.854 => 11.67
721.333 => 11.63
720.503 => 11.17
